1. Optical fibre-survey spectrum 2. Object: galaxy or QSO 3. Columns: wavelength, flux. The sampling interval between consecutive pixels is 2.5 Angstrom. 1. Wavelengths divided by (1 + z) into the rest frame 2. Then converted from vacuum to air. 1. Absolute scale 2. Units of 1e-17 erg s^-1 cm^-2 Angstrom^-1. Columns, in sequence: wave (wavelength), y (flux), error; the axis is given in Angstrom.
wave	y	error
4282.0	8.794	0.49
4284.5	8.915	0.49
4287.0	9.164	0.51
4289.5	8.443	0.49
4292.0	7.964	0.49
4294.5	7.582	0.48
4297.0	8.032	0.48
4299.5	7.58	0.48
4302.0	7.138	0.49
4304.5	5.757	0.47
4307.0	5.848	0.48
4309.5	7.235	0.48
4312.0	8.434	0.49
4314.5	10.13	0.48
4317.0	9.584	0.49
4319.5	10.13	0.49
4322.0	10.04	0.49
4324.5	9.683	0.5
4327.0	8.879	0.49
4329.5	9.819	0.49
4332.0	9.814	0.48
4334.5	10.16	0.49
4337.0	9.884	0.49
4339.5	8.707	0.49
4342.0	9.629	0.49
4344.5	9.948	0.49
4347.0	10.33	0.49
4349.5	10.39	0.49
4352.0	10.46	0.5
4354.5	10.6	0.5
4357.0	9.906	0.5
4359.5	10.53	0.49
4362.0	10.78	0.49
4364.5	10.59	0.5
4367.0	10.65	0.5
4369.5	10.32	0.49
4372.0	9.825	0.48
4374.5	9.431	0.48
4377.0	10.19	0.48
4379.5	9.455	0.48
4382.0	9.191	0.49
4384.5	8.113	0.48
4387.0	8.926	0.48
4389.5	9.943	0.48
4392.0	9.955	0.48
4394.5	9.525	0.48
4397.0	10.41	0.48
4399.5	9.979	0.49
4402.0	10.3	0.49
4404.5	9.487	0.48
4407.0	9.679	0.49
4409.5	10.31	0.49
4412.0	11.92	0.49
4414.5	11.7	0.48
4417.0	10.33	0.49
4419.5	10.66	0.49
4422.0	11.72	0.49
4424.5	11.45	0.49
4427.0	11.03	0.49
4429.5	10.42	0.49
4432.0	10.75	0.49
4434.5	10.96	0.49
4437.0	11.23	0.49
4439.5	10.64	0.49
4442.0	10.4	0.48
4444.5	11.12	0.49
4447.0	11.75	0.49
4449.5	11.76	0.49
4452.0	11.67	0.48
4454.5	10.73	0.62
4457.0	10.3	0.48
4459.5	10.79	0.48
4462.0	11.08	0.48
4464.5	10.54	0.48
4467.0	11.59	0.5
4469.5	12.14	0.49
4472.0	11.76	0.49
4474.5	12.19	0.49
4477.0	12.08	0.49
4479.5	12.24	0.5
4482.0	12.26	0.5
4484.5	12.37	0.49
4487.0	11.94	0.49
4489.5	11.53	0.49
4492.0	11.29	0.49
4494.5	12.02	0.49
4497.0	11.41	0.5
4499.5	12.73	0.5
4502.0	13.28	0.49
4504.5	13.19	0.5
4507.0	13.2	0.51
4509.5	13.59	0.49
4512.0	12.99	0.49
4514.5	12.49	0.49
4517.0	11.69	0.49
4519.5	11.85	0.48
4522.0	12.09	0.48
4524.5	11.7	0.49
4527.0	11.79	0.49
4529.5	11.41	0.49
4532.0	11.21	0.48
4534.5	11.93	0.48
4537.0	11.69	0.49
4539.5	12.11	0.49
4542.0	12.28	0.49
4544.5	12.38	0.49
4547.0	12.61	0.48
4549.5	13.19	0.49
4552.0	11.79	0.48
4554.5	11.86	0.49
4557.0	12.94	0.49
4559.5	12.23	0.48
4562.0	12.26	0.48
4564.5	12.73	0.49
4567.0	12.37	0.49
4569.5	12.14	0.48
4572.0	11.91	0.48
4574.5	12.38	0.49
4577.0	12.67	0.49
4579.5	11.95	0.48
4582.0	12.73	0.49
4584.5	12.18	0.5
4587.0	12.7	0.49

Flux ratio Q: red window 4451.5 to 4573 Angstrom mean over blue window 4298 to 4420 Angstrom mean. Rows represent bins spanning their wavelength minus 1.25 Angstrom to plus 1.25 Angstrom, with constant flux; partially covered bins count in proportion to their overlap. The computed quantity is 1.25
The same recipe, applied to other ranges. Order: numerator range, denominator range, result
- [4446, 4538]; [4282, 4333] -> 1.40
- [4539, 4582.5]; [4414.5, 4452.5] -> 1.12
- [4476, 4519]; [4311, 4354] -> 1.26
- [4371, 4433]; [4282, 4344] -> 1.17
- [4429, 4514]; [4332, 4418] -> 1.17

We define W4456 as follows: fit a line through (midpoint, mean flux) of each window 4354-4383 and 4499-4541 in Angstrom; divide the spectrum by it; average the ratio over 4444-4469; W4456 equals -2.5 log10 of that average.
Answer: 0.02 mag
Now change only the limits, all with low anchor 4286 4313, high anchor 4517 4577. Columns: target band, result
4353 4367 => -0.21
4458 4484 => -0.09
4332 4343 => -0.17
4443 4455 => -0.11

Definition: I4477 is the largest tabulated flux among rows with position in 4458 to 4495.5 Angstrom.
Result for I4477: 12.37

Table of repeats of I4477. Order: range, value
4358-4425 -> 11.92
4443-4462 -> 11.76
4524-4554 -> 13.19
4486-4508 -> 13.28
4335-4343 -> 9.884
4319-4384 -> 10.78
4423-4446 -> 11.45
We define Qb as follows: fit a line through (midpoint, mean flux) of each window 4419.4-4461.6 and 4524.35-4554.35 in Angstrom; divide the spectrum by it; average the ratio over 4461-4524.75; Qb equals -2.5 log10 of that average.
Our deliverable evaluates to -0.05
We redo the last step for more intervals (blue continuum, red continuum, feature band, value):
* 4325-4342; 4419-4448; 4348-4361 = -0.06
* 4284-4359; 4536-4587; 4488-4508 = -0.08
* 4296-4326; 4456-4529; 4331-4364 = -0.12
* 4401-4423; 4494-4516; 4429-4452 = 0.03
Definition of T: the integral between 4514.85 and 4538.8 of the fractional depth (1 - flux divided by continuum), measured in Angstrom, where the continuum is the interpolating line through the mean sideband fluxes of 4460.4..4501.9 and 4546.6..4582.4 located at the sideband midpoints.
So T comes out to 0.8 Angstrom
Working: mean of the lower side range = 11.9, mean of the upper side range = 12.4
